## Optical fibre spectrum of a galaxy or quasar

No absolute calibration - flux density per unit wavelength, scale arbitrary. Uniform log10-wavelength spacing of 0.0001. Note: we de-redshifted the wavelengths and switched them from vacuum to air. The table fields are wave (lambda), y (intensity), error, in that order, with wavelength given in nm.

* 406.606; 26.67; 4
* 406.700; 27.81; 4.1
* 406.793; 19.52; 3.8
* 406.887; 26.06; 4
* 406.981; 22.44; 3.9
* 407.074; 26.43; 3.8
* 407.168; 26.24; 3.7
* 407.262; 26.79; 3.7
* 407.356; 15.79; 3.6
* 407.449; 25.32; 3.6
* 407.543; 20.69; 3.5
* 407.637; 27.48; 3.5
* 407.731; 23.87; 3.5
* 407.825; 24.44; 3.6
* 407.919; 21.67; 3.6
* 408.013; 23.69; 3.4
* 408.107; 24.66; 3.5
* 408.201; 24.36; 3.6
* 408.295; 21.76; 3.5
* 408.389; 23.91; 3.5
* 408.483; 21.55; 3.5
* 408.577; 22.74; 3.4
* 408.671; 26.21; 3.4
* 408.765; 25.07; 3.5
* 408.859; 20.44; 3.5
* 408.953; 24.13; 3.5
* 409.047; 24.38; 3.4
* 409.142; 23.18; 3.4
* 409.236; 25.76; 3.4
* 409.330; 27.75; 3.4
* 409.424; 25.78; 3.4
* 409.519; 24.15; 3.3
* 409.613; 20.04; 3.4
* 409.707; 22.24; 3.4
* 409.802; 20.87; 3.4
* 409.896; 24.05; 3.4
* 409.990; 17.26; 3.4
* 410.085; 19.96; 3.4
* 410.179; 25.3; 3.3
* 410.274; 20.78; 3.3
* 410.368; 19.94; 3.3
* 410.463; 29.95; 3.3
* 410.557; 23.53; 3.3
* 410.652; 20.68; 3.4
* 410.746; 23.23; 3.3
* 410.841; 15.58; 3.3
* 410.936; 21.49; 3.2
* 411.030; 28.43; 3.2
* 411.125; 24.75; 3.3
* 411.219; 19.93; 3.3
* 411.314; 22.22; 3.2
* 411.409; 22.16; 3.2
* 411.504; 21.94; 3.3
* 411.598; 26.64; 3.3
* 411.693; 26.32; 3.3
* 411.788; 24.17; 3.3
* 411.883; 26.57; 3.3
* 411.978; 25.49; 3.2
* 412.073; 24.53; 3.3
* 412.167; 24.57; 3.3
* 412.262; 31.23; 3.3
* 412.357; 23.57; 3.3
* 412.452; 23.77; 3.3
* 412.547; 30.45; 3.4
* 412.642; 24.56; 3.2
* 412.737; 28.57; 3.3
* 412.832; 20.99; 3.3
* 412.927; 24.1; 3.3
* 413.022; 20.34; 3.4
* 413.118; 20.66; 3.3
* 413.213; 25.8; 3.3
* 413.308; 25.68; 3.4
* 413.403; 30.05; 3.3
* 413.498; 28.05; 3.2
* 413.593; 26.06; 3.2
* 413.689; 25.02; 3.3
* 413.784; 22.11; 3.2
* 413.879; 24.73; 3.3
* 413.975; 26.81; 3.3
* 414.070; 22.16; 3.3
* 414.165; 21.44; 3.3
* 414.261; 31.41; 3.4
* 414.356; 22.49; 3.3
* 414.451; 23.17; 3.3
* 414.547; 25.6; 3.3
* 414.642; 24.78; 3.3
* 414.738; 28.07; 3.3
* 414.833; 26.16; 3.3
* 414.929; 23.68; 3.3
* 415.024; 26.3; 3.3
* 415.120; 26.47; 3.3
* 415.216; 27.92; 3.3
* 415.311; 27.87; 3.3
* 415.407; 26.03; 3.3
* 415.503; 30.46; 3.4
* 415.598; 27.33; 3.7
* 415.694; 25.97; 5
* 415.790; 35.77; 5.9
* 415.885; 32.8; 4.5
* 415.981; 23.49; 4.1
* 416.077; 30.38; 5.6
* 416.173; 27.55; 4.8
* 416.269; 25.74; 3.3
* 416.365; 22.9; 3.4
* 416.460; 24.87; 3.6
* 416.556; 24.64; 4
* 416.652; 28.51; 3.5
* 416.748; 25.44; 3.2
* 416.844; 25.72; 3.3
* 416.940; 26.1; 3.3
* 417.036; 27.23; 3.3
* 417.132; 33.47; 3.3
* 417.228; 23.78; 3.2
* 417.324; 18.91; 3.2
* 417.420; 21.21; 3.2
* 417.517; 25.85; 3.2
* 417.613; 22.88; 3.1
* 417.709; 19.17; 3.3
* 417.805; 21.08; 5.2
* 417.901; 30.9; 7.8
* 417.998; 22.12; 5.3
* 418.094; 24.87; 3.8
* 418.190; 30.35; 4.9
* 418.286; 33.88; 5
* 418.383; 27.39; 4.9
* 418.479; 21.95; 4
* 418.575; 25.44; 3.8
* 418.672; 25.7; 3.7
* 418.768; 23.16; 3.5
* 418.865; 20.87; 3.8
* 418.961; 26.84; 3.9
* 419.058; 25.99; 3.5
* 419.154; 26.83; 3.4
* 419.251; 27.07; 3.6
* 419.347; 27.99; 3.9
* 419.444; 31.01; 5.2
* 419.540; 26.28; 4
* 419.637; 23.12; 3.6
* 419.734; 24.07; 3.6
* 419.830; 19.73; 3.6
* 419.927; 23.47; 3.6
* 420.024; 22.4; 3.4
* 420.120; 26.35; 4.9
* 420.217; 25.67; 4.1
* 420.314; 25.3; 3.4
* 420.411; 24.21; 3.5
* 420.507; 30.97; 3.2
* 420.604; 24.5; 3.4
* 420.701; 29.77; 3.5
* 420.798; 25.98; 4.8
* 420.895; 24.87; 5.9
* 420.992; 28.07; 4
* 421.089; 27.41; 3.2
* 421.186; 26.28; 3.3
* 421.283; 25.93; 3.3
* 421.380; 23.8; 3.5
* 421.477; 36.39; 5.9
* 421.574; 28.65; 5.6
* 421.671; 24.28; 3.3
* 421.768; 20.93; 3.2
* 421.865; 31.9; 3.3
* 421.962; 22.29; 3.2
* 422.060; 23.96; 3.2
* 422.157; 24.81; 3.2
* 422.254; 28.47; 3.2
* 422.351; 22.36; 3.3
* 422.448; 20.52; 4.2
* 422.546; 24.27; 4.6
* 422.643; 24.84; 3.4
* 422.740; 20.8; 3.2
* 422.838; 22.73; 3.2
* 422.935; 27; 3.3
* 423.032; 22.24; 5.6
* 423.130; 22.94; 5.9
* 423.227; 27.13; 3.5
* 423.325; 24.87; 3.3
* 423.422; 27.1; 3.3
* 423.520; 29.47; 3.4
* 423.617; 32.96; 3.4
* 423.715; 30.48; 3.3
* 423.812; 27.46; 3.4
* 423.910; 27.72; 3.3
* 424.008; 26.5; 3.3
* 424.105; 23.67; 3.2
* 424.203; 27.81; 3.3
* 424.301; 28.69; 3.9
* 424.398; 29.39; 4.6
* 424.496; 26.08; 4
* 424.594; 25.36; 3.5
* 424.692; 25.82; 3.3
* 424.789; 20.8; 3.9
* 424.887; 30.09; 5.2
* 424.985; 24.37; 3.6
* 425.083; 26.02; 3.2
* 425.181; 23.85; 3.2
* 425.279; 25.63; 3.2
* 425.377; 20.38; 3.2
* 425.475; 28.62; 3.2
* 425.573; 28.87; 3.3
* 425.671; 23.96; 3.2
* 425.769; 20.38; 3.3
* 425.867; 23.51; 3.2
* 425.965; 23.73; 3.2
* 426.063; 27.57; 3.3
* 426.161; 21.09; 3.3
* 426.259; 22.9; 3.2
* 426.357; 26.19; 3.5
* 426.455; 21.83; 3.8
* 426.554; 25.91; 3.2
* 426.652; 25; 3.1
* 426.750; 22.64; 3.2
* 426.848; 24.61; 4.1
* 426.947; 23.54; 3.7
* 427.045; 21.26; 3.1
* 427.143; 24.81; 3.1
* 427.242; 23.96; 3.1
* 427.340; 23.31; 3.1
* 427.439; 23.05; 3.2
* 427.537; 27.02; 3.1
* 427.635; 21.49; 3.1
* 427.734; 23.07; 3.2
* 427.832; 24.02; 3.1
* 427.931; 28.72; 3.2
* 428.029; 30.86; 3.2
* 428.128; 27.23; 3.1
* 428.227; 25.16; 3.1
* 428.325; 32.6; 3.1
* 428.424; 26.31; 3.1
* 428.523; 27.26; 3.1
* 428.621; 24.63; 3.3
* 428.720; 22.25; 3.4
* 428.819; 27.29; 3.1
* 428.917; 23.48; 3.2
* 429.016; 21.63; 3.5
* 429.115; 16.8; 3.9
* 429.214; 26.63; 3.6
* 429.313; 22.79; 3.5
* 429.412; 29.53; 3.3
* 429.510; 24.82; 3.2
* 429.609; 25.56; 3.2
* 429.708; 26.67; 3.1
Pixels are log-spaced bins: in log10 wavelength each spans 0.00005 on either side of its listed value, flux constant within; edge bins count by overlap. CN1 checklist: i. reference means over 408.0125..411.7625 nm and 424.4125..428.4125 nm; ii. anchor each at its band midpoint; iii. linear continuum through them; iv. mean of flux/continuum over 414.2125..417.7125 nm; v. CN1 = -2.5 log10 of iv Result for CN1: -0.11 mag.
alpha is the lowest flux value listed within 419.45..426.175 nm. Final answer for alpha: 19.73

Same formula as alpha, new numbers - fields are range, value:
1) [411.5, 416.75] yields 20.34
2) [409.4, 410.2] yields 17.26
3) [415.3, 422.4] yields 18.91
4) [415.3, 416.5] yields 22.9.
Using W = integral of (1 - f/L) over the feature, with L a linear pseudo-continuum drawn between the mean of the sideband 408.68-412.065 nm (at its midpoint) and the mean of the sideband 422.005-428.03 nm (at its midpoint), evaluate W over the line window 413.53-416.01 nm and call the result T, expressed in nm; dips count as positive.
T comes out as -0.260 nm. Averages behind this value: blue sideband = 23.3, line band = 26.3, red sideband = 25.1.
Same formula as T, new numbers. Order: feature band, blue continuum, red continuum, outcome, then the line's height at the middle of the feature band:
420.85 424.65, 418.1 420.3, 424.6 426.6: -0.17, 25.1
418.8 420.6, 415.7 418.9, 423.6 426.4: 0.03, 25.9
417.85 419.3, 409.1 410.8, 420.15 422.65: -0.05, 25.3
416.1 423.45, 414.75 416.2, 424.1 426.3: 0.34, 26.7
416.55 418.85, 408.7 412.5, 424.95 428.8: -0.12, 24.1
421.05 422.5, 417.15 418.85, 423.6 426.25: -0.03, 25.3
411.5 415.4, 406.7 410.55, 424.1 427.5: -0.26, 23.8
